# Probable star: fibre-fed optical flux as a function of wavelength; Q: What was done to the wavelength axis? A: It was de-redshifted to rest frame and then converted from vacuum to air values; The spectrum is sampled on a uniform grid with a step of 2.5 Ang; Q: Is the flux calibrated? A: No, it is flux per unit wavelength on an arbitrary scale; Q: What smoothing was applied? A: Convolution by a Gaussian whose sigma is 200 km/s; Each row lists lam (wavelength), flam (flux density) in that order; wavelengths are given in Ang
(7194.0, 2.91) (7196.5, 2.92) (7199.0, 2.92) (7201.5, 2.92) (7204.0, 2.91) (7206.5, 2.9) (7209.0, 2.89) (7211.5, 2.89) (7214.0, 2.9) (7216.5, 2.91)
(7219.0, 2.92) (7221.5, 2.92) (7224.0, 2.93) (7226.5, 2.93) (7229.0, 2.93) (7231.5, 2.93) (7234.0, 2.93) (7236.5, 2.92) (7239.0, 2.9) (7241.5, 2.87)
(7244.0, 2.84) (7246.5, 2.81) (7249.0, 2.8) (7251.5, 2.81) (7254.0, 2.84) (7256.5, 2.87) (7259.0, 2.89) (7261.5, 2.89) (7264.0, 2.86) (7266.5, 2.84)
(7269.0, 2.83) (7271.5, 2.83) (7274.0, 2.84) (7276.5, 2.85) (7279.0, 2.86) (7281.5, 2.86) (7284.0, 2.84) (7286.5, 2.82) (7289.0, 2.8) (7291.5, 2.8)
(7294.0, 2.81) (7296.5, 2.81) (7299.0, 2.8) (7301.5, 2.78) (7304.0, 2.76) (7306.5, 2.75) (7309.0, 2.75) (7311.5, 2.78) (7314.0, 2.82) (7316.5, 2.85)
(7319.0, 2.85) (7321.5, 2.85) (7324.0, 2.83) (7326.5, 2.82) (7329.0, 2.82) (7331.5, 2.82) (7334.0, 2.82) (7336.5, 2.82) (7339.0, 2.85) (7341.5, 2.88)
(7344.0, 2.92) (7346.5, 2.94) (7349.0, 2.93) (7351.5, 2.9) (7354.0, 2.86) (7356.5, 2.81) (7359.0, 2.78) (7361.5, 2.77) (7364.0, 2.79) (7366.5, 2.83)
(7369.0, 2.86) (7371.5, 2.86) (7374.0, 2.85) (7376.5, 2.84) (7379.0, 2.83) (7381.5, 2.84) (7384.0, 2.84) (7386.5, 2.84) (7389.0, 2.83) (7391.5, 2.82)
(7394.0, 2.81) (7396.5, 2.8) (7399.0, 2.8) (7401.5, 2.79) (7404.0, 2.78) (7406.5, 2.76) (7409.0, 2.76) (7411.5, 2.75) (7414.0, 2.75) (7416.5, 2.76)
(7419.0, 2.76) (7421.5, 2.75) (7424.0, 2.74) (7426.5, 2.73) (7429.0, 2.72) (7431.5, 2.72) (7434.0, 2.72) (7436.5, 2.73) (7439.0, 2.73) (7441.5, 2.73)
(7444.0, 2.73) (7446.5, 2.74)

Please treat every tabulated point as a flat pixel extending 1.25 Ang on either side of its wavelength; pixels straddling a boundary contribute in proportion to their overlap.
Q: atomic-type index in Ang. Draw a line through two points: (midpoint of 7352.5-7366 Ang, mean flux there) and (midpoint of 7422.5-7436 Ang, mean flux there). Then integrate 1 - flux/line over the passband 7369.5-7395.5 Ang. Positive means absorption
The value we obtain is -0.5 Ang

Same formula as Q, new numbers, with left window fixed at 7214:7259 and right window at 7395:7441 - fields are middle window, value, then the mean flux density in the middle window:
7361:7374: -0.2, 2.83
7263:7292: 0.2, 2.84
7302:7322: 0.2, 2.8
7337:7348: -0.3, 2.89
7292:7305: 0.2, 2.79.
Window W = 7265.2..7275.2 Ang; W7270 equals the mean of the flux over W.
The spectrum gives 2.84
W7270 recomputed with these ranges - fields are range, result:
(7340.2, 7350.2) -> 2.92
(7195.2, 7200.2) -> 2.92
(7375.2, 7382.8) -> 2.84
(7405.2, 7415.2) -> 2.76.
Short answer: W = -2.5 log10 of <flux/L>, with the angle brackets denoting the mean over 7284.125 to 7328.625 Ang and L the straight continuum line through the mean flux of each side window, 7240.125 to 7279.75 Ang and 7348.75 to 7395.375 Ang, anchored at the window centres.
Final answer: 0.01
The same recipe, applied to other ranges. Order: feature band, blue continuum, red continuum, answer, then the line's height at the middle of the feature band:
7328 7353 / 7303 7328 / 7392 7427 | -0.03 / 2.8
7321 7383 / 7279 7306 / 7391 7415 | -0.02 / 2.79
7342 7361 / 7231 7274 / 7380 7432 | -0.02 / 2.81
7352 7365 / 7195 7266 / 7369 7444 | 0.00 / 2.81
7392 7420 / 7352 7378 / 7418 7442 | 0.00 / 2.77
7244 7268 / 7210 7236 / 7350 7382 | 0.02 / 2.9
